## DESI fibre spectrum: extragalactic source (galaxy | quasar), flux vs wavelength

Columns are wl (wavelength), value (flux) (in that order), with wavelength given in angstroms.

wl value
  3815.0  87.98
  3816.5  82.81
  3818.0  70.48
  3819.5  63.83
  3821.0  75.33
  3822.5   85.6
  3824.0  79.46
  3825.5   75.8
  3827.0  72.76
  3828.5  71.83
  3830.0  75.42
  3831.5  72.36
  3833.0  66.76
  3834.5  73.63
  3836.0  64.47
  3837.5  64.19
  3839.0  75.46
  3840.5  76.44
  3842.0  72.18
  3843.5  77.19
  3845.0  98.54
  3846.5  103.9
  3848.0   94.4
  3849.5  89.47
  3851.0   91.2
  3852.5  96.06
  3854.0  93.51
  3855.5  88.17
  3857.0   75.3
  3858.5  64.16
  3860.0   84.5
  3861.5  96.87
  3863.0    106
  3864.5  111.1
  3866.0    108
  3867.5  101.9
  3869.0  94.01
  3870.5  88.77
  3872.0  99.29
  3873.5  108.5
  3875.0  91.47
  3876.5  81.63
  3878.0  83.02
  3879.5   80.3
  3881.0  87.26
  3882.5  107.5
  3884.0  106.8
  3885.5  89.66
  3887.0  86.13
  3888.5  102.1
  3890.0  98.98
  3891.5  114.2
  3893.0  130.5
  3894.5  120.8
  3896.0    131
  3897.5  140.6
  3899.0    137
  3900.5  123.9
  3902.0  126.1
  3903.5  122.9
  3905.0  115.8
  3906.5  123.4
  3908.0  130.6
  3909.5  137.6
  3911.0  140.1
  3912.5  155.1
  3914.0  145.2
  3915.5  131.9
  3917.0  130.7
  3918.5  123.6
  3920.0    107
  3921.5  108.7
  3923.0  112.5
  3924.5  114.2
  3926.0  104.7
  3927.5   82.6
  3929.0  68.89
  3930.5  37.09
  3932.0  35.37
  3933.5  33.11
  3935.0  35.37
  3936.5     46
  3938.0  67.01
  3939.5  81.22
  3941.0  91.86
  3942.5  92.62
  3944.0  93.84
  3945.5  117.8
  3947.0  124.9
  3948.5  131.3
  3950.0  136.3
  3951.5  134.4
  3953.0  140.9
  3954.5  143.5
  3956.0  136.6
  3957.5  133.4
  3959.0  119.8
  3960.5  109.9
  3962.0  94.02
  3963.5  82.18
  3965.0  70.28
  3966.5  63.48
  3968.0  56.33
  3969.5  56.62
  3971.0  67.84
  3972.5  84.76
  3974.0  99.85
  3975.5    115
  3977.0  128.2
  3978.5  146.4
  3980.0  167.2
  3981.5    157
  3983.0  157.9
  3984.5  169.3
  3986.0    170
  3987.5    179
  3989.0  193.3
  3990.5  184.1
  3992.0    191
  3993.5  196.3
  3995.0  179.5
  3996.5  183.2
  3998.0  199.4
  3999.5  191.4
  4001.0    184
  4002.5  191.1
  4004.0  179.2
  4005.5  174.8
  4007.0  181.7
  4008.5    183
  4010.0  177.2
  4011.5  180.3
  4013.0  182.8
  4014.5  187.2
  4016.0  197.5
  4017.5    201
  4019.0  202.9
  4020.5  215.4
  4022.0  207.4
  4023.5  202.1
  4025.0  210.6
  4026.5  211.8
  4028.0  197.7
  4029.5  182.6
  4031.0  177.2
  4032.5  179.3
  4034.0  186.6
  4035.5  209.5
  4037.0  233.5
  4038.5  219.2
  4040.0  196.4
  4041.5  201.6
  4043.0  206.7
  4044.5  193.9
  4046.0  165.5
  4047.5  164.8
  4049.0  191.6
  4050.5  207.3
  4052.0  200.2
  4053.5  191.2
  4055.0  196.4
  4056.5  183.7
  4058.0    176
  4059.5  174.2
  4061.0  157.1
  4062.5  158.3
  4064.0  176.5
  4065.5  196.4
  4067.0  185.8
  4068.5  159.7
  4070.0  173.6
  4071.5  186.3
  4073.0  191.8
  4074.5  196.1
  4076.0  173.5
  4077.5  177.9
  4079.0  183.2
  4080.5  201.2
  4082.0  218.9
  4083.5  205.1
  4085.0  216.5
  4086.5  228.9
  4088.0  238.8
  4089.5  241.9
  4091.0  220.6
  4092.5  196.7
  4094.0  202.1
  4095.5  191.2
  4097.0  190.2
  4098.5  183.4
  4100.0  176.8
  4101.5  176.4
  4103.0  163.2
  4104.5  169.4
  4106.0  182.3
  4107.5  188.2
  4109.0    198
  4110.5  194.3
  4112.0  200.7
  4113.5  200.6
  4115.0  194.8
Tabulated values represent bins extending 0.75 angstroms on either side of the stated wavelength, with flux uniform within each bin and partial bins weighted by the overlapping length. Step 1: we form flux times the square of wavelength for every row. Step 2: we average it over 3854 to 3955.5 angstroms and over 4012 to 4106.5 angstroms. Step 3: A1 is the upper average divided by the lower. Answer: 2.01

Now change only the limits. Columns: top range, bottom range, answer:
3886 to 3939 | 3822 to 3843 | 1.51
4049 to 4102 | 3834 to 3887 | 2.40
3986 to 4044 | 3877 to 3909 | 1.83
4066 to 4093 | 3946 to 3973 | 2.02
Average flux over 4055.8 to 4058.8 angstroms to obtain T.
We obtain 180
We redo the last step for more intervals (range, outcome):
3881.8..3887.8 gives 97.5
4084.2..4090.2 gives 231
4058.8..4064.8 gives 167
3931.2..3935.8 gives 34.8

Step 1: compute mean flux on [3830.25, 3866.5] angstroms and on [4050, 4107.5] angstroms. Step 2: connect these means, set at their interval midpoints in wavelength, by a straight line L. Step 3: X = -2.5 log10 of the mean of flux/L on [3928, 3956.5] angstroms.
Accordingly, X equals 0.38 mag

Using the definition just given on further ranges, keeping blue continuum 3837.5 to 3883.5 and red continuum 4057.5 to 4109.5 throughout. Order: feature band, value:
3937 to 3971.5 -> 0.28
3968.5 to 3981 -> 0.30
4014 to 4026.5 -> -0.25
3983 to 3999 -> -0.23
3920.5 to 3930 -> 0.22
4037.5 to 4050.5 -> -0.13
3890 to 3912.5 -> -0.18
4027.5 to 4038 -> -0.17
